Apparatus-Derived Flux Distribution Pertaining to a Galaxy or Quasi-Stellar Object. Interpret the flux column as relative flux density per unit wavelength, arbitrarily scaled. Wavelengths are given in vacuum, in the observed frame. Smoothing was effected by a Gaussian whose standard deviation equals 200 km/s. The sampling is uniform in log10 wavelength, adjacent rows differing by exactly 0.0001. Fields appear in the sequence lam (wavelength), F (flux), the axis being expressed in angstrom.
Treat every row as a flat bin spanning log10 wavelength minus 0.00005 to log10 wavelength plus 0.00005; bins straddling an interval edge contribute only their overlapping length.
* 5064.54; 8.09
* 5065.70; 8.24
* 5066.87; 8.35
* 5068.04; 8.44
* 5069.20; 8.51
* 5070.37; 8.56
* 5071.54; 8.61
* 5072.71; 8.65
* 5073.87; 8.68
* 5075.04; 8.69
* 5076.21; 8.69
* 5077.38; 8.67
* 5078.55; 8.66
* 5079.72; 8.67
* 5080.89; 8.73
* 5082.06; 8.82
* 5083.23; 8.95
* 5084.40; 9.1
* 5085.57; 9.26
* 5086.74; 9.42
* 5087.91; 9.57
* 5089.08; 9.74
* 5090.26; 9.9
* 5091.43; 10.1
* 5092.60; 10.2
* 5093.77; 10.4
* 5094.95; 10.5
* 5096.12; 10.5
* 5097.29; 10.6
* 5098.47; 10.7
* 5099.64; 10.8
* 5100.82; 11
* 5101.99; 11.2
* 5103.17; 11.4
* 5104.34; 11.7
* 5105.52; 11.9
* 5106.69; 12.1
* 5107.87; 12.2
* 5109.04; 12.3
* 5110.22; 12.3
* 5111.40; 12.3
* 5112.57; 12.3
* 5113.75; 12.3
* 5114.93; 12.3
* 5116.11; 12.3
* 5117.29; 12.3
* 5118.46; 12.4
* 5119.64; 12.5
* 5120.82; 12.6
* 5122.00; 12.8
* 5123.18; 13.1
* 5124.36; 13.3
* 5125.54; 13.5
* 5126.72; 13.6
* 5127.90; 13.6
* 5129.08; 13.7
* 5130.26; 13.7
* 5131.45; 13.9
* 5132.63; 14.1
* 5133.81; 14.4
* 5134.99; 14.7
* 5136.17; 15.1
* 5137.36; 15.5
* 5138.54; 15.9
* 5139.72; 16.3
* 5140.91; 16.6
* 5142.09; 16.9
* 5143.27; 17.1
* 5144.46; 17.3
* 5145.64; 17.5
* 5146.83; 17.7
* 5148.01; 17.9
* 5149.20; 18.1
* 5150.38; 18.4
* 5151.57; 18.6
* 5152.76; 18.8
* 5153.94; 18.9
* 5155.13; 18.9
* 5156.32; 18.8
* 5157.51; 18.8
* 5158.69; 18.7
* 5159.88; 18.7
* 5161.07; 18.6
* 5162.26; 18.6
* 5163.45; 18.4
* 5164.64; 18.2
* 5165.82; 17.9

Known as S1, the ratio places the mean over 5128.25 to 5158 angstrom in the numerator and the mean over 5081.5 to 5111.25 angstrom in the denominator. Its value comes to 1.6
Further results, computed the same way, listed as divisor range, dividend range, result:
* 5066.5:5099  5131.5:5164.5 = 1.87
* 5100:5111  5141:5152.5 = 1.50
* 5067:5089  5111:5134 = 1.48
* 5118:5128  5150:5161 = 1.44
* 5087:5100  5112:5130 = 1.26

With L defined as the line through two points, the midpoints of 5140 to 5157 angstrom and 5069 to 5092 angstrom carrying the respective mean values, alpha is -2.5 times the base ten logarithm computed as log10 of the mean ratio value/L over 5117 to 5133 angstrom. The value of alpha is 0.13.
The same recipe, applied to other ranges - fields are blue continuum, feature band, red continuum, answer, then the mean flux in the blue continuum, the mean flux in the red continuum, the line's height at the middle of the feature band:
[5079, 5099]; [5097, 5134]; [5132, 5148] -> 0.047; 9.71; 16.2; 13.1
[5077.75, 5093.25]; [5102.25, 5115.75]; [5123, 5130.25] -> -0.034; 9.32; 13.5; 11.7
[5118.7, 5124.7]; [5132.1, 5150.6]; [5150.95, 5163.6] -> -0.024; 12.8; 18.7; 16.1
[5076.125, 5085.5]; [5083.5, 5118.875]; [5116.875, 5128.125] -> -0.023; 8.82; 13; 10.8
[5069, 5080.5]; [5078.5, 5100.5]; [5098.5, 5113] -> 0.040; 8.64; 11.8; 10.1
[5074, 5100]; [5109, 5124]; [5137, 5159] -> 0.086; 9.55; 17.7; 13.5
